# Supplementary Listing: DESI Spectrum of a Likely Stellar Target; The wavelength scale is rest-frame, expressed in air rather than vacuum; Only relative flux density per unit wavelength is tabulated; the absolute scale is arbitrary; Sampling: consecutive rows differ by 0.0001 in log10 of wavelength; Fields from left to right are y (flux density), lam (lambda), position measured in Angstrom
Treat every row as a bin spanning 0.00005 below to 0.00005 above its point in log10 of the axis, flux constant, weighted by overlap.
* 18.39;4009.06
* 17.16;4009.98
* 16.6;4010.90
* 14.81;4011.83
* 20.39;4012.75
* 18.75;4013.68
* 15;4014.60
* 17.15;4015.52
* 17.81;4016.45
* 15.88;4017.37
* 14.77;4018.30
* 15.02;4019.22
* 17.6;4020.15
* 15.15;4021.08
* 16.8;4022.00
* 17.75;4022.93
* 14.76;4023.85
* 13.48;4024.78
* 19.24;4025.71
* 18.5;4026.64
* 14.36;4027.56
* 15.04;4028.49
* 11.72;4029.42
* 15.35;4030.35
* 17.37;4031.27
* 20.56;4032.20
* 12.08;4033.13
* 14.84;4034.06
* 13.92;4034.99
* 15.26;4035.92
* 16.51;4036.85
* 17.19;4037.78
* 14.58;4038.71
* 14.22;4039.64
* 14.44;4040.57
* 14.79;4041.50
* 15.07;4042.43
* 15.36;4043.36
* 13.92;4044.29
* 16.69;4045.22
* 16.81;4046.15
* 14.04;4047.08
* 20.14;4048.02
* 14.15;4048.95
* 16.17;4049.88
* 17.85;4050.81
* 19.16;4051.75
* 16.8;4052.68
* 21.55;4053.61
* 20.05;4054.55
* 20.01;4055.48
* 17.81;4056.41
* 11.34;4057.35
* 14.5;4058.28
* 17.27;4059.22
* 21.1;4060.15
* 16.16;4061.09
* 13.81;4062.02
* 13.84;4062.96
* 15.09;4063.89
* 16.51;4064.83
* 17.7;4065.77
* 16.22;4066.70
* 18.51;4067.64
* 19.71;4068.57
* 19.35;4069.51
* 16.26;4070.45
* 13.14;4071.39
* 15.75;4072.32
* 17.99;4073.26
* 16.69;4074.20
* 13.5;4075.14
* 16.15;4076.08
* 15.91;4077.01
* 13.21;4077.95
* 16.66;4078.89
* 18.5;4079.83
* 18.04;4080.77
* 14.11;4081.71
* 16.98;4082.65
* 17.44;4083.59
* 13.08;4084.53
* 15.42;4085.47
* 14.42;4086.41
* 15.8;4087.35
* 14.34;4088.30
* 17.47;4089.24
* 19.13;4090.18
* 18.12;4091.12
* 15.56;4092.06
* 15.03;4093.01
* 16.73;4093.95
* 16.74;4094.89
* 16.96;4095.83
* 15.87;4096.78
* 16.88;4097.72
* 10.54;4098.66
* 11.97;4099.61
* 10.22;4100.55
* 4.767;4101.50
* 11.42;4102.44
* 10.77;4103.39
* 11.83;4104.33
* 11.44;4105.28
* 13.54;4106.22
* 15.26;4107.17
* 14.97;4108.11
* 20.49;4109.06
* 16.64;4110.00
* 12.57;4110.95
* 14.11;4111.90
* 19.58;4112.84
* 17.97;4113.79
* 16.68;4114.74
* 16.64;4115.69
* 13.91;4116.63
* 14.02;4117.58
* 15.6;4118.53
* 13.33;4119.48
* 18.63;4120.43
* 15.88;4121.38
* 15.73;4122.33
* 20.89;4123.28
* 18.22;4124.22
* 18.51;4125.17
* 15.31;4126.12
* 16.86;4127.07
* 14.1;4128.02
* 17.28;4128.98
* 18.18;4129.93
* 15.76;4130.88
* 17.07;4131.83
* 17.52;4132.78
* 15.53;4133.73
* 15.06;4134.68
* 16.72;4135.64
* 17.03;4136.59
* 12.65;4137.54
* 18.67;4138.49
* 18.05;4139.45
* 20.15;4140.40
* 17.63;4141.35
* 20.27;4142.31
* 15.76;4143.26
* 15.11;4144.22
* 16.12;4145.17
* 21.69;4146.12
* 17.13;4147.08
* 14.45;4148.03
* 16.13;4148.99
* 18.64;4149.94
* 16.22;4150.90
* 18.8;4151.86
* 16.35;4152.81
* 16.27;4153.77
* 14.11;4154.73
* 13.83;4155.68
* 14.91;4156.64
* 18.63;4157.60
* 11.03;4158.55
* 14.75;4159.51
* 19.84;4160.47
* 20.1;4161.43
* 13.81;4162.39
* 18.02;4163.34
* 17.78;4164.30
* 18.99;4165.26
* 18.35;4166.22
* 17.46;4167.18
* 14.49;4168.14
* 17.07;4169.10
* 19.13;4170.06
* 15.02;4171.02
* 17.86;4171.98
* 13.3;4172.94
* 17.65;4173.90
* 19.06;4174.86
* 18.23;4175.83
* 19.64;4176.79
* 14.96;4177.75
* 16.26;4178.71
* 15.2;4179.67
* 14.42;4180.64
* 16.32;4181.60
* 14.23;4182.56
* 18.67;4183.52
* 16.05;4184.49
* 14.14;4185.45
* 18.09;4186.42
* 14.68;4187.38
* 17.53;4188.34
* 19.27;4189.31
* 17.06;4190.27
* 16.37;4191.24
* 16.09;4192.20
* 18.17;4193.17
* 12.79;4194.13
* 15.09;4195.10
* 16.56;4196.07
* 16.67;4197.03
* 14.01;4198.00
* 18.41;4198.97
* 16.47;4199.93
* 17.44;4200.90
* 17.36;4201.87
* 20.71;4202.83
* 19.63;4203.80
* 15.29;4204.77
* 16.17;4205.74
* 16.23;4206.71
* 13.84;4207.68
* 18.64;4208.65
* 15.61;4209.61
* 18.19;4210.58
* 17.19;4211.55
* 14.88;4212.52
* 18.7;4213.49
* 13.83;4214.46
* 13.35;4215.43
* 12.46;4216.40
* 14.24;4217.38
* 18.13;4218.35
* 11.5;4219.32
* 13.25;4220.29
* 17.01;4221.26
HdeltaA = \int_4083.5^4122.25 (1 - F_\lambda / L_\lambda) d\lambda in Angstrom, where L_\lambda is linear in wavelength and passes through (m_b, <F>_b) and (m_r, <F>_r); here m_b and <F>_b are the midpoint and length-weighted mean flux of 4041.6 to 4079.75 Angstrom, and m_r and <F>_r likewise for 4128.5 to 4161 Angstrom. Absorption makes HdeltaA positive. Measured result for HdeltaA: 4.0 Angstrom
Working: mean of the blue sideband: 16.6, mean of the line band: 14.9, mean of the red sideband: 16.7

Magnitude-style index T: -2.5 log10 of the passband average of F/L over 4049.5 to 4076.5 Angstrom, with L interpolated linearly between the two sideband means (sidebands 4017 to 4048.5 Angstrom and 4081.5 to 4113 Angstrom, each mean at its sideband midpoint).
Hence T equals -0.11 mag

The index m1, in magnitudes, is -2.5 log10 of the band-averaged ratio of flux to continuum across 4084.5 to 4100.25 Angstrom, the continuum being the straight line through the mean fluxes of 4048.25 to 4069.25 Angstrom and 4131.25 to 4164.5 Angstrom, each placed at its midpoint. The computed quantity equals 0.10 mag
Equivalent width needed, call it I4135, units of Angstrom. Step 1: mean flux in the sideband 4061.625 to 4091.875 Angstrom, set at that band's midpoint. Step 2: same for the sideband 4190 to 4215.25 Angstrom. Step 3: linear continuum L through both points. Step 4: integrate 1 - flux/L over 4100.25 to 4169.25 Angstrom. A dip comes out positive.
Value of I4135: 1.2 Angstrom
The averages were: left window 16.2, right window 16.6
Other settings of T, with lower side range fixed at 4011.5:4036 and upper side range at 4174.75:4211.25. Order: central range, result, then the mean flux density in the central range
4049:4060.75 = -0.095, 17.7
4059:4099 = 0.001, 16.2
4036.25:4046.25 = 0.052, 15.4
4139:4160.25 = -0.011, 16.7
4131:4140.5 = -0.015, 16.7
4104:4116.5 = 0.058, 15.5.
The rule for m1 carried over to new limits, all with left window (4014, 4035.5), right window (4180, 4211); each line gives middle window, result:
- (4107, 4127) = -0.01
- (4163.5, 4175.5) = -0.05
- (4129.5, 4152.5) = -0.05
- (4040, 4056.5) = -0.06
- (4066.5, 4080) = -0.03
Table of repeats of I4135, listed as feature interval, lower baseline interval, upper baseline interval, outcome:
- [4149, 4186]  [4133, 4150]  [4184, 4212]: 0.7 Angstrom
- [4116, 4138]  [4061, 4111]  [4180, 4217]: -0.8 Angstrom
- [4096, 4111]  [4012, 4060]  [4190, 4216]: 2.9 Angstrom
